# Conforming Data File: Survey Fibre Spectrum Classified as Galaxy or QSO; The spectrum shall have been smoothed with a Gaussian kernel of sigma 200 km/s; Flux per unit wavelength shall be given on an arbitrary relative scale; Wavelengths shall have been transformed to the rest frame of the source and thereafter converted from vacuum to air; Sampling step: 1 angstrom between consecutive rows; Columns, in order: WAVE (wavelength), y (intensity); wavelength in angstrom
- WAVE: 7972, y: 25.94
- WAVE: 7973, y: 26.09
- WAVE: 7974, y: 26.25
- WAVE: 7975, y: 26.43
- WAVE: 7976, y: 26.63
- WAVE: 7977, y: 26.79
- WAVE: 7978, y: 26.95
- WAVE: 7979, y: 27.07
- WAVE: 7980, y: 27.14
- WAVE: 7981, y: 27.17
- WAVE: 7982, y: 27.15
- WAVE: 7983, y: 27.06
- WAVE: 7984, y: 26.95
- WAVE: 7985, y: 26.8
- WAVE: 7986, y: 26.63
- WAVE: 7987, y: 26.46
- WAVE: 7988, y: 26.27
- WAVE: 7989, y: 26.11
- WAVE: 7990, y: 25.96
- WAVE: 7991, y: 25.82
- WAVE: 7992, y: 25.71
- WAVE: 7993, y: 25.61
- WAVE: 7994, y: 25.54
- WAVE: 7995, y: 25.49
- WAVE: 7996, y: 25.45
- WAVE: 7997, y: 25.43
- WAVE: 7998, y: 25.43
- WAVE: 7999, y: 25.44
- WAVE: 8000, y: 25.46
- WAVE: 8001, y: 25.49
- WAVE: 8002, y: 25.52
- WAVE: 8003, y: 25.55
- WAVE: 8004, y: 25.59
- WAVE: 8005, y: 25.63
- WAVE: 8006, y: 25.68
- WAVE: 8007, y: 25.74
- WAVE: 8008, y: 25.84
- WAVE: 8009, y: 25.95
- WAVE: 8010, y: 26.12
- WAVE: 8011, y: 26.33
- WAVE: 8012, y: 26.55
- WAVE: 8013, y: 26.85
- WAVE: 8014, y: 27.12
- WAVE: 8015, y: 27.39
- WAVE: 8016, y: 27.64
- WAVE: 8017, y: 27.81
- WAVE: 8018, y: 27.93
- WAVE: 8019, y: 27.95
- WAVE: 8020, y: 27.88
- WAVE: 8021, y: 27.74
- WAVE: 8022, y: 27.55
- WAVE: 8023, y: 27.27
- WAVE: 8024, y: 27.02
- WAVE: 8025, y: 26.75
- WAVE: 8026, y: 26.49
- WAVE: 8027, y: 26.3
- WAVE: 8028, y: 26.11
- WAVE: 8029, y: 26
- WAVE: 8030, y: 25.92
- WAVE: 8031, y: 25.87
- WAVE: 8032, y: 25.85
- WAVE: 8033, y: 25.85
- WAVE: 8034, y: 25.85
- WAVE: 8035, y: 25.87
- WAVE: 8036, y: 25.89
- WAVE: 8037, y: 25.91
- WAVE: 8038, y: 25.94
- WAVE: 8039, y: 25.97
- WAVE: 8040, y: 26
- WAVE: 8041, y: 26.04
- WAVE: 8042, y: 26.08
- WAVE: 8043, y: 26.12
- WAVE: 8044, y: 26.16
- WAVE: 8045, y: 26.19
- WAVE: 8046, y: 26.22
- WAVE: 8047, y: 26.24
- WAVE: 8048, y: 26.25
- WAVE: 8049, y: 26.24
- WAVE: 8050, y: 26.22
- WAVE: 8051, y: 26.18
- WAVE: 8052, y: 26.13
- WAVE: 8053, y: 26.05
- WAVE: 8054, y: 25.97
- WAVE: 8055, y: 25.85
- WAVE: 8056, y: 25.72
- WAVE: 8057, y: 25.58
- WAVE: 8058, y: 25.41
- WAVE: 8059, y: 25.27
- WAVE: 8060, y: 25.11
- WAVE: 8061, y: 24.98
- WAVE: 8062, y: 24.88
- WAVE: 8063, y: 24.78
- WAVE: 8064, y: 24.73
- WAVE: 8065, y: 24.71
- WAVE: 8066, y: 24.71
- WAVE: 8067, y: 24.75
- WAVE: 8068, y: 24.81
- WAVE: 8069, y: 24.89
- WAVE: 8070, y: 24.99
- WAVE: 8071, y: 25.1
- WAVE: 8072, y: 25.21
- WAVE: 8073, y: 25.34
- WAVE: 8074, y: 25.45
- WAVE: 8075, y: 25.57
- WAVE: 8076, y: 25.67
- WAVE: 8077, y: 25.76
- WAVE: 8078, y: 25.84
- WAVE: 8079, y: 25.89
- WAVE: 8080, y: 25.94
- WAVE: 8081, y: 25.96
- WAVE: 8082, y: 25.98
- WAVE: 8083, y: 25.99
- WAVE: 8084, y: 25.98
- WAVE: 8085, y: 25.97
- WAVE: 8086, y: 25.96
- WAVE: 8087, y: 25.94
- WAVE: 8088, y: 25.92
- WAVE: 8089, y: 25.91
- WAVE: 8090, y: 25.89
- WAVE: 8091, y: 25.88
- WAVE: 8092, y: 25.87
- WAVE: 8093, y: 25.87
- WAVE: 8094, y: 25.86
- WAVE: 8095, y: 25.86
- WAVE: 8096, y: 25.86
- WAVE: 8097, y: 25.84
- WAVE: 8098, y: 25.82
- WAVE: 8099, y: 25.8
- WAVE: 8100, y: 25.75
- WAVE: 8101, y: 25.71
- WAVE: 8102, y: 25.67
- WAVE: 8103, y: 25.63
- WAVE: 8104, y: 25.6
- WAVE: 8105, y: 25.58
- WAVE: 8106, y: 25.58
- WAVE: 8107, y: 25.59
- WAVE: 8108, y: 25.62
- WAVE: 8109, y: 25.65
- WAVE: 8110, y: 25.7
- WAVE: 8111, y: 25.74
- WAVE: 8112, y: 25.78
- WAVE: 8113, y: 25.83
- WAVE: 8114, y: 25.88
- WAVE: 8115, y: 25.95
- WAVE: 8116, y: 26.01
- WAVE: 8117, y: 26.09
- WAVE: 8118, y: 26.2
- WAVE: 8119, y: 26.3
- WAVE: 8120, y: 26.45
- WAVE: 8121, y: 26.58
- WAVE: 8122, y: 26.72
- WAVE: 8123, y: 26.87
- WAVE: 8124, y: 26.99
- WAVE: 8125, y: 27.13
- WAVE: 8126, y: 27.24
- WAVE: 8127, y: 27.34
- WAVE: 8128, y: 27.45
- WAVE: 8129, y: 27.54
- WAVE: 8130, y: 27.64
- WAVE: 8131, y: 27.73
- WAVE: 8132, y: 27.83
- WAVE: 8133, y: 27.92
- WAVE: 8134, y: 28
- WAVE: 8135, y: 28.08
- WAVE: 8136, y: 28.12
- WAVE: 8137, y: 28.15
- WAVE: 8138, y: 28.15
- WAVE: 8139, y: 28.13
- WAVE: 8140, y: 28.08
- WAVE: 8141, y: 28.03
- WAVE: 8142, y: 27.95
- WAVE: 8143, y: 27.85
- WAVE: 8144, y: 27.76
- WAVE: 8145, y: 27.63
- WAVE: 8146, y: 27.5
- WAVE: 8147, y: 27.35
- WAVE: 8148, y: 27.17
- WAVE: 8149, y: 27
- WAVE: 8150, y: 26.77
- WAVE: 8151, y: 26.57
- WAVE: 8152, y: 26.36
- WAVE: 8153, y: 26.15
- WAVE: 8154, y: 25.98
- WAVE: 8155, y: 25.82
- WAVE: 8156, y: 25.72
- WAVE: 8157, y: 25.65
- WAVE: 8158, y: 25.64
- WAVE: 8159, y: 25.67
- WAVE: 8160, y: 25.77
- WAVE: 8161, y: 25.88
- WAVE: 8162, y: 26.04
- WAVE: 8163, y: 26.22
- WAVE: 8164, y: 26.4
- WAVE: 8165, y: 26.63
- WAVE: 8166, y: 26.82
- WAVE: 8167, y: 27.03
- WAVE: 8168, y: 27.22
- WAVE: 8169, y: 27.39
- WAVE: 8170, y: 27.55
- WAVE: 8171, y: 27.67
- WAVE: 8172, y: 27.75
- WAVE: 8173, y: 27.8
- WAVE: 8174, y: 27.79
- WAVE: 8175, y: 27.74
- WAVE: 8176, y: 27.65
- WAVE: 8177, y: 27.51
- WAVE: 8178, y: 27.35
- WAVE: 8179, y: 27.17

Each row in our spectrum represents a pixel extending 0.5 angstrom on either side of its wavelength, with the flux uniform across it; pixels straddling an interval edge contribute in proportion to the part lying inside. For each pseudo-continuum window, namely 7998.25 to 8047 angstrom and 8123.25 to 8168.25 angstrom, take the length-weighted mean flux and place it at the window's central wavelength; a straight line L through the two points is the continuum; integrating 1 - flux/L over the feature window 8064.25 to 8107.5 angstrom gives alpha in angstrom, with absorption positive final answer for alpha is 1.77 angstrom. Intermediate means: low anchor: 26.3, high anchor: 27.1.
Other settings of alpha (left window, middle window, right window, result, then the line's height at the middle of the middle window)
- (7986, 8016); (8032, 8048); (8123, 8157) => 0.2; 26.3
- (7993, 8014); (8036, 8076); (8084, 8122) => 0.4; 25.8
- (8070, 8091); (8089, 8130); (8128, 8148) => 1.0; 26.8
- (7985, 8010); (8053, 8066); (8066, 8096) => 0.2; 25.7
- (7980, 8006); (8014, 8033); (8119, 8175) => -0.5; 26.2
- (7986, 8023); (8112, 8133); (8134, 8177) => 0.1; 26.9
